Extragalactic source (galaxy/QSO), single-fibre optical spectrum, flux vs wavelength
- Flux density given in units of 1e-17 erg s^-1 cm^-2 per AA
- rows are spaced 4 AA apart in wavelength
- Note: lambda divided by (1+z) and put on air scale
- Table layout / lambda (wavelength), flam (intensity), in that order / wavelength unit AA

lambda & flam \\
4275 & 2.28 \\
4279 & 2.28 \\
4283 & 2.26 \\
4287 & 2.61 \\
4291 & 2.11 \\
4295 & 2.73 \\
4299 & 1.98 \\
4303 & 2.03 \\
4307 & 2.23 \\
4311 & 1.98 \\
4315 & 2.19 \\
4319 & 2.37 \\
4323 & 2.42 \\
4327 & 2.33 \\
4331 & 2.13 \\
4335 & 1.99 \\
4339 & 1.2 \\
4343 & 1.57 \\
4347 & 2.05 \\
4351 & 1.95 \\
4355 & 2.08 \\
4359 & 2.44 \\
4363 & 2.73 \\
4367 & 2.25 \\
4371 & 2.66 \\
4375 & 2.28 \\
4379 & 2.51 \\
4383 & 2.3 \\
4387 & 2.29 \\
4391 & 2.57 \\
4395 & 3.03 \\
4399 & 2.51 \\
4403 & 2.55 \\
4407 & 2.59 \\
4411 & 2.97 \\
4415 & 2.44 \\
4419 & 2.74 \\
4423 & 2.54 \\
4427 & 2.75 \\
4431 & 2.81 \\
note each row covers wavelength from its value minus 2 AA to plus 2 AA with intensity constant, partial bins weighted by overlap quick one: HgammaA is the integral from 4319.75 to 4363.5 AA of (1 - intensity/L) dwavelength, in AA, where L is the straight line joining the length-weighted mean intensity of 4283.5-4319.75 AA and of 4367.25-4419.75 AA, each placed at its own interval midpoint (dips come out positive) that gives 5.8 AA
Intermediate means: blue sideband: 2.24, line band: 2.07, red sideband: 2.56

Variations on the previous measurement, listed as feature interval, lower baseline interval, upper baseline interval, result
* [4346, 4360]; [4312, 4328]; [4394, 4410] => 1.9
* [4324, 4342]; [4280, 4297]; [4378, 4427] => 4.1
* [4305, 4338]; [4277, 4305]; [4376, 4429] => 2.7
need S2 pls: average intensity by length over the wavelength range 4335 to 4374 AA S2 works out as 2.1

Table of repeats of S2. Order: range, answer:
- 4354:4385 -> 2.42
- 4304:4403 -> 2.26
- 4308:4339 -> 2.14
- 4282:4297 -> 2.44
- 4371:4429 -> 2.58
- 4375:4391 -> 2.38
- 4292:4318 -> 2.19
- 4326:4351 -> 1.87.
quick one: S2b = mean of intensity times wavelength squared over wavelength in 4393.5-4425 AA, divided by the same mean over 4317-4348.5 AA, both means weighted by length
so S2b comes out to 1.4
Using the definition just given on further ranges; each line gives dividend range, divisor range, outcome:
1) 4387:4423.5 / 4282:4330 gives 1.22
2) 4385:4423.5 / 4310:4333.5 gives 1.22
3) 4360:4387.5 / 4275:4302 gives 1.10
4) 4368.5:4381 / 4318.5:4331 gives 1.08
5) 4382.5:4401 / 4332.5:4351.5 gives 1.50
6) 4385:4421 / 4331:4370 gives 1.31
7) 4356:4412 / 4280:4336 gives 1.17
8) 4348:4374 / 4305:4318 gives 1.11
